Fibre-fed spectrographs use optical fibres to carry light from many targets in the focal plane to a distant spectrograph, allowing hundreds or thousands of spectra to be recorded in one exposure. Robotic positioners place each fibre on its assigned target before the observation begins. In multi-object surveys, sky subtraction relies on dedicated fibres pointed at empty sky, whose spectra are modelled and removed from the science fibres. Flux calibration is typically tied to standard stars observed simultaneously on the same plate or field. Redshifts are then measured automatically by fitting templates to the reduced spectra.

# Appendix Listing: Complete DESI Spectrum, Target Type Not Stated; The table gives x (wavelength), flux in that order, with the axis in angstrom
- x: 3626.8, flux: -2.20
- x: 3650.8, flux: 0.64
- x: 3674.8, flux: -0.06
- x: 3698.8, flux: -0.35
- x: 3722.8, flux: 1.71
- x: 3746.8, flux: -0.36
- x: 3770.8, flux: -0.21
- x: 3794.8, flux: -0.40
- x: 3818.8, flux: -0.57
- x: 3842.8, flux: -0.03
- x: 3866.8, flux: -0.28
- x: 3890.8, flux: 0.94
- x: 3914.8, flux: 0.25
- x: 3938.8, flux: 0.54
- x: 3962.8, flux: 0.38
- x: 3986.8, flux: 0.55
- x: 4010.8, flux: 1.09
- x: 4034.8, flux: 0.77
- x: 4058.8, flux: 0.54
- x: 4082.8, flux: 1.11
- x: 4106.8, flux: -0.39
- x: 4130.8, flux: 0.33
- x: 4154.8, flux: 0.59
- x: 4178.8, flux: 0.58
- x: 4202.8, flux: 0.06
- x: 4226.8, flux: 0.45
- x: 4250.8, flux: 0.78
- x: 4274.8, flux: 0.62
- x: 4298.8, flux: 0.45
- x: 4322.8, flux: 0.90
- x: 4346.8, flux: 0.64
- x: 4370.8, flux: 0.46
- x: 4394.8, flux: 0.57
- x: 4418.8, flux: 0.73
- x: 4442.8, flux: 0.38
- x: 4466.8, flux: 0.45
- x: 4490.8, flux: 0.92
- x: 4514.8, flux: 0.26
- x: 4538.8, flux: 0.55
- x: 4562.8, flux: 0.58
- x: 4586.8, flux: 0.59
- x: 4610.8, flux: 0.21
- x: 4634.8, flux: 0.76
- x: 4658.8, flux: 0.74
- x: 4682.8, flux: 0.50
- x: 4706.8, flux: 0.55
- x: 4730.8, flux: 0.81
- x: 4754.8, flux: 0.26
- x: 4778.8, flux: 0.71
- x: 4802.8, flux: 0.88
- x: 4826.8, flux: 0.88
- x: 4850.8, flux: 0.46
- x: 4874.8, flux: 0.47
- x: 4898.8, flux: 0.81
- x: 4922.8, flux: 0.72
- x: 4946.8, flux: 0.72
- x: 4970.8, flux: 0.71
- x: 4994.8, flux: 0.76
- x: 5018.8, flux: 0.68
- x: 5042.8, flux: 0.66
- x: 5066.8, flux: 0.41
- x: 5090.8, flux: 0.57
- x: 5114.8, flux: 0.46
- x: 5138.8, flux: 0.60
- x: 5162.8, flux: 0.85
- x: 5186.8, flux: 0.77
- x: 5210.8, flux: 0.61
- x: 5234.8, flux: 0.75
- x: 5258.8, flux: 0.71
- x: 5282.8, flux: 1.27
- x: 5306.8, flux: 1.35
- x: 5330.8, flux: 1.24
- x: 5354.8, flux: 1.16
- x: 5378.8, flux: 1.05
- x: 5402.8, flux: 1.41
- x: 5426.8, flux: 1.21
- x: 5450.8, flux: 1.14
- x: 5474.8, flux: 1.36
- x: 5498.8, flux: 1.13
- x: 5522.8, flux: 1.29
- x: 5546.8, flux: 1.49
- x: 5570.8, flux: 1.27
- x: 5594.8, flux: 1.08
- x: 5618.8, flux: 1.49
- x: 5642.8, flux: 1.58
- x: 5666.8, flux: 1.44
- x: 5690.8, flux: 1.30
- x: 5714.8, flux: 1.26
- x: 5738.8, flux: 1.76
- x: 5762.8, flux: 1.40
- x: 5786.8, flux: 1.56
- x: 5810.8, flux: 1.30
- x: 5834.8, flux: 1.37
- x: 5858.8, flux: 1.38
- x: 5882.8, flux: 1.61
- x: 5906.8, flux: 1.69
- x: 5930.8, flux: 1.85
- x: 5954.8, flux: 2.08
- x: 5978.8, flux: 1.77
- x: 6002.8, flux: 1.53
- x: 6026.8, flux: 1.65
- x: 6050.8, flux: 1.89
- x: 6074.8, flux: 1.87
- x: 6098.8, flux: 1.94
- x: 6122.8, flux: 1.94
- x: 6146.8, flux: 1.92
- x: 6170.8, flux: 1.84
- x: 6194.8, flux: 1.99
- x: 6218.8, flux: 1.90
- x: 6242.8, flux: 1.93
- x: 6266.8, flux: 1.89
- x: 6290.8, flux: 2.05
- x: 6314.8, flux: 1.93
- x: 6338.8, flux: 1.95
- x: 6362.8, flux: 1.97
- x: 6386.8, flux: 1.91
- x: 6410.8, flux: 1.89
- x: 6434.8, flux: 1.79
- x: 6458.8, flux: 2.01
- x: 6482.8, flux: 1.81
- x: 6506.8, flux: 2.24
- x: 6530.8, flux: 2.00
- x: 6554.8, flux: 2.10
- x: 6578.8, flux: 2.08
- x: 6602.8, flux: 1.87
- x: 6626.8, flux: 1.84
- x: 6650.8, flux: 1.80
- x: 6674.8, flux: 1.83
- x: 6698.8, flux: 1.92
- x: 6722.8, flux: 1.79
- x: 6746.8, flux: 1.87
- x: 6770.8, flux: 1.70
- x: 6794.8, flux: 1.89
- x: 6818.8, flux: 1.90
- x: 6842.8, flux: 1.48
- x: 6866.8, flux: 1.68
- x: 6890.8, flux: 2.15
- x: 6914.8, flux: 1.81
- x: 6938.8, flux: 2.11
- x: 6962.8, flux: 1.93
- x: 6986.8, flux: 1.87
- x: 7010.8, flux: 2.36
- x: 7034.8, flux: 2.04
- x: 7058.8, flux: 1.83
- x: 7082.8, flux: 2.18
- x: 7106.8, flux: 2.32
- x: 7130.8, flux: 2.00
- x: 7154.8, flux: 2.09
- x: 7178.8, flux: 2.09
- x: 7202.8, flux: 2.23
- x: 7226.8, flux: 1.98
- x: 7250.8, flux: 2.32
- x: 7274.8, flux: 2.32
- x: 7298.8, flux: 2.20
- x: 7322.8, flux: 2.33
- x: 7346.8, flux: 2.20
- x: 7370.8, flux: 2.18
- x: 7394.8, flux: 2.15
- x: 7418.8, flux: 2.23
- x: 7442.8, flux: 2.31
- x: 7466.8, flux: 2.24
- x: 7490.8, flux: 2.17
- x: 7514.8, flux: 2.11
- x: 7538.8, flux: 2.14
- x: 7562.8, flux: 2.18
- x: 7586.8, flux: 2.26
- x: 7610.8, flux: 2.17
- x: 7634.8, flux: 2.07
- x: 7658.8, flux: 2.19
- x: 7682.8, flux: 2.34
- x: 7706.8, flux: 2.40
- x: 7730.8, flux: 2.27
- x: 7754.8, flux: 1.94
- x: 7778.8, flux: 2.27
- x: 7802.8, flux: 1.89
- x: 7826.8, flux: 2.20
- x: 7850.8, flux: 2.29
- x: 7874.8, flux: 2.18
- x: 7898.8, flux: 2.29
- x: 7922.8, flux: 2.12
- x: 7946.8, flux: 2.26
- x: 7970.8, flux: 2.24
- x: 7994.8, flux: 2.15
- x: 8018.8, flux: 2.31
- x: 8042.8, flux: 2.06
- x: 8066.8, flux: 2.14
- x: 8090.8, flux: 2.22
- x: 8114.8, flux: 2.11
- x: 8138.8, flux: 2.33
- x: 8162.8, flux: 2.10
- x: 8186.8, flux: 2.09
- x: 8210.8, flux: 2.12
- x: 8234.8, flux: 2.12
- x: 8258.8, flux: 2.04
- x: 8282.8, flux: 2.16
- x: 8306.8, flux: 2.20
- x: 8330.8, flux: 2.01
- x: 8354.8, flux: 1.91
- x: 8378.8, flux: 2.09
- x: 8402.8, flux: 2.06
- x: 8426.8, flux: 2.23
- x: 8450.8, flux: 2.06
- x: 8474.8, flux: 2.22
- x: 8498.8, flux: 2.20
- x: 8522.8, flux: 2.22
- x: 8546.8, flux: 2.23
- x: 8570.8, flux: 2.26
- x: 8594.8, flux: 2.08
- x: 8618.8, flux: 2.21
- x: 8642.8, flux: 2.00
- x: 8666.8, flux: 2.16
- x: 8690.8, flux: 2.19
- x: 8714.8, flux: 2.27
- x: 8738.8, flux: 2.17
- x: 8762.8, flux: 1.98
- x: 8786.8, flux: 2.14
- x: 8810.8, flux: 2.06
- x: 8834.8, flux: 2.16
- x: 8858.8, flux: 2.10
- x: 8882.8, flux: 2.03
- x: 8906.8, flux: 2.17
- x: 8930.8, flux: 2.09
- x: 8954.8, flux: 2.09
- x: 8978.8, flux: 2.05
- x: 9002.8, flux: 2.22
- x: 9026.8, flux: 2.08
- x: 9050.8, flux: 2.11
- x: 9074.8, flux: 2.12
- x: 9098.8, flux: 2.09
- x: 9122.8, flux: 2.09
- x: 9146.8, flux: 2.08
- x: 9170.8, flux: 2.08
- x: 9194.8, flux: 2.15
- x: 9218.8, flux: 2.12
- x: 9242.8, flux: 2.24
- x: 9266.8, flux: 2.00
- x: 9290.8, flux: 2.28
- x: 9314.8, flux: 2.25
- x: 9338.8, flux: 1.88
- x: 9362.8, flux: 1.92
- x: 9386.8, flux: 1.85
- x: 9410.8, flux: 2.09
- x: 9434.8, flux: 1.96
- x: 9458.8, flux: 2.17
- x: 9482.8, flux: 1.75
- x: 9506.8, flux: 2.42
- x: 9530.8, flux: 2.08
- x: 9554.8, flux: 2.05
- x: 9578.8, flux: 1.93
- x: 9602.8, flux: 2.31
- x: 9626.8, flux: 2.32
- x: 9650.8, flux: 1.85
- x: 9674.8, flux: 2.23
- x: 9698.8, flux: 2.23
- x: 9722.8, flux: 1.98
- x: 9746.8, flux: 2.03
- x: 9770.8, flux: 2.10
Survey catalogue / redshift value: 0.323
